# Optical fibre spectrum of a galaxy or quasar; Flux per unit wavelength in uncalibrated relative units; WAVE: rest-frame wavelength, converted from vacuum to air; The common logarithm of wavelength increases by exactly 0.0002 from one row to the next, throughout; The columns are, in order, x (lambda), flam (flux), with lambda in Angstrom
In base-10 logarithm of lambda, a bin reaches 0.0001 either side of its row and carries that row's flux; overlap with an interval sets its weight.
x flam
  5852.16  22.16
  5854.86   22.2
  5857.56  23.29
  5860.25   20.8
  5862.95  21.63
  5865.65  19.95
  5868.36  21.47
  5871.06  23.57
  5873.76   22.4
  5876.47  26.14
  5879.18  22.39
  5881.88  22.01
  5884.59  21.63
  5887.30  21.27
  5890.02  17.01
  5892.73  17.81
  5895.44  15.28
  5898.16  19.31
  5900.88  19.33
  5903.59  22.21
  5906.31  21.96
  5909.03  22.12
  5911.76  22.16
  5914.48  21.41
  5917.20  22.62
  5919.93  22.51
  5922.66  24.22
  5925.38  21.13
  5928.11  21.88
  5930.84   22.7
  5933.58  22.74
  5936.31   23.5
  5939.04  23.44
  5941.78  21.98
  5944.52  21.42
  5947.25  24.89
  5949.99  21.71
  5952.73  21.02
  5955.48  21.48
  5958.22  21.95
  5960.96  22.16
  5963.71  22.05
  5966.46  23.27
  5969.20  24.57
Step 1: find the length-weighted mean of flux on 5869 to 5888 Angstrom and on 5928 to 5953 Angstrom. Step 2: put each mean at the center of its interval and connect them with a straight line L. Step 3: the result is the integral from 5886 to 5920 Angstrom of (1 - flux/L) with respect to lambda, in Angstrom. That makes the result 3.6 Angstrom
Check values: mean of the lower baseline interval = 22.8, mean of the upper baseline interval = 22.6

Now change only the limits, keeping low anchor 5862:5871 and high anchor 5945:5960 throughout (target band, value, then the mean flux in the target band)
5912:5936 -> -0.59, 22.4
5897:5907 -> 0.48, 20.7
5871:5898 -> 0.95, 20.7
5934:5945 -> -0.32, 22.7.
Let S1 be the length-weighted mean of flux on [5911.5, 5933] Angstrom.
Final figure 22.4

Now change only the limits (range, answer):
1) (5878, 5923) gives 20.8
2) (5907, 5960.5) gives 22.4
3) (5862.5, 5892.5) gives 21.6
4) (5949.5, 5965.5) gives 21.8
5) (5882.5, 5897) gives 18.8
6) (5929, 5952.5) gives 22.7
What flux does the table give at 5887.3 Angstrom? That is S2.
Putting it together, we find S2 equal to 21.27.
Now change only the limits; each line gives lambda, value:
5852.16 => 22.16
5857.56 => 23.29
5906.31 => 21.96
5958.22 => 21.95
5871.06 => 23.57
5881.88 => 22.01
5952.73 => 21.02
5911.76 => 22.16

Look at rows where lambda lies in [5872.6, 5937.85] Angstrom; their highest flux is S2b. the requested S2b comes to 26.14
